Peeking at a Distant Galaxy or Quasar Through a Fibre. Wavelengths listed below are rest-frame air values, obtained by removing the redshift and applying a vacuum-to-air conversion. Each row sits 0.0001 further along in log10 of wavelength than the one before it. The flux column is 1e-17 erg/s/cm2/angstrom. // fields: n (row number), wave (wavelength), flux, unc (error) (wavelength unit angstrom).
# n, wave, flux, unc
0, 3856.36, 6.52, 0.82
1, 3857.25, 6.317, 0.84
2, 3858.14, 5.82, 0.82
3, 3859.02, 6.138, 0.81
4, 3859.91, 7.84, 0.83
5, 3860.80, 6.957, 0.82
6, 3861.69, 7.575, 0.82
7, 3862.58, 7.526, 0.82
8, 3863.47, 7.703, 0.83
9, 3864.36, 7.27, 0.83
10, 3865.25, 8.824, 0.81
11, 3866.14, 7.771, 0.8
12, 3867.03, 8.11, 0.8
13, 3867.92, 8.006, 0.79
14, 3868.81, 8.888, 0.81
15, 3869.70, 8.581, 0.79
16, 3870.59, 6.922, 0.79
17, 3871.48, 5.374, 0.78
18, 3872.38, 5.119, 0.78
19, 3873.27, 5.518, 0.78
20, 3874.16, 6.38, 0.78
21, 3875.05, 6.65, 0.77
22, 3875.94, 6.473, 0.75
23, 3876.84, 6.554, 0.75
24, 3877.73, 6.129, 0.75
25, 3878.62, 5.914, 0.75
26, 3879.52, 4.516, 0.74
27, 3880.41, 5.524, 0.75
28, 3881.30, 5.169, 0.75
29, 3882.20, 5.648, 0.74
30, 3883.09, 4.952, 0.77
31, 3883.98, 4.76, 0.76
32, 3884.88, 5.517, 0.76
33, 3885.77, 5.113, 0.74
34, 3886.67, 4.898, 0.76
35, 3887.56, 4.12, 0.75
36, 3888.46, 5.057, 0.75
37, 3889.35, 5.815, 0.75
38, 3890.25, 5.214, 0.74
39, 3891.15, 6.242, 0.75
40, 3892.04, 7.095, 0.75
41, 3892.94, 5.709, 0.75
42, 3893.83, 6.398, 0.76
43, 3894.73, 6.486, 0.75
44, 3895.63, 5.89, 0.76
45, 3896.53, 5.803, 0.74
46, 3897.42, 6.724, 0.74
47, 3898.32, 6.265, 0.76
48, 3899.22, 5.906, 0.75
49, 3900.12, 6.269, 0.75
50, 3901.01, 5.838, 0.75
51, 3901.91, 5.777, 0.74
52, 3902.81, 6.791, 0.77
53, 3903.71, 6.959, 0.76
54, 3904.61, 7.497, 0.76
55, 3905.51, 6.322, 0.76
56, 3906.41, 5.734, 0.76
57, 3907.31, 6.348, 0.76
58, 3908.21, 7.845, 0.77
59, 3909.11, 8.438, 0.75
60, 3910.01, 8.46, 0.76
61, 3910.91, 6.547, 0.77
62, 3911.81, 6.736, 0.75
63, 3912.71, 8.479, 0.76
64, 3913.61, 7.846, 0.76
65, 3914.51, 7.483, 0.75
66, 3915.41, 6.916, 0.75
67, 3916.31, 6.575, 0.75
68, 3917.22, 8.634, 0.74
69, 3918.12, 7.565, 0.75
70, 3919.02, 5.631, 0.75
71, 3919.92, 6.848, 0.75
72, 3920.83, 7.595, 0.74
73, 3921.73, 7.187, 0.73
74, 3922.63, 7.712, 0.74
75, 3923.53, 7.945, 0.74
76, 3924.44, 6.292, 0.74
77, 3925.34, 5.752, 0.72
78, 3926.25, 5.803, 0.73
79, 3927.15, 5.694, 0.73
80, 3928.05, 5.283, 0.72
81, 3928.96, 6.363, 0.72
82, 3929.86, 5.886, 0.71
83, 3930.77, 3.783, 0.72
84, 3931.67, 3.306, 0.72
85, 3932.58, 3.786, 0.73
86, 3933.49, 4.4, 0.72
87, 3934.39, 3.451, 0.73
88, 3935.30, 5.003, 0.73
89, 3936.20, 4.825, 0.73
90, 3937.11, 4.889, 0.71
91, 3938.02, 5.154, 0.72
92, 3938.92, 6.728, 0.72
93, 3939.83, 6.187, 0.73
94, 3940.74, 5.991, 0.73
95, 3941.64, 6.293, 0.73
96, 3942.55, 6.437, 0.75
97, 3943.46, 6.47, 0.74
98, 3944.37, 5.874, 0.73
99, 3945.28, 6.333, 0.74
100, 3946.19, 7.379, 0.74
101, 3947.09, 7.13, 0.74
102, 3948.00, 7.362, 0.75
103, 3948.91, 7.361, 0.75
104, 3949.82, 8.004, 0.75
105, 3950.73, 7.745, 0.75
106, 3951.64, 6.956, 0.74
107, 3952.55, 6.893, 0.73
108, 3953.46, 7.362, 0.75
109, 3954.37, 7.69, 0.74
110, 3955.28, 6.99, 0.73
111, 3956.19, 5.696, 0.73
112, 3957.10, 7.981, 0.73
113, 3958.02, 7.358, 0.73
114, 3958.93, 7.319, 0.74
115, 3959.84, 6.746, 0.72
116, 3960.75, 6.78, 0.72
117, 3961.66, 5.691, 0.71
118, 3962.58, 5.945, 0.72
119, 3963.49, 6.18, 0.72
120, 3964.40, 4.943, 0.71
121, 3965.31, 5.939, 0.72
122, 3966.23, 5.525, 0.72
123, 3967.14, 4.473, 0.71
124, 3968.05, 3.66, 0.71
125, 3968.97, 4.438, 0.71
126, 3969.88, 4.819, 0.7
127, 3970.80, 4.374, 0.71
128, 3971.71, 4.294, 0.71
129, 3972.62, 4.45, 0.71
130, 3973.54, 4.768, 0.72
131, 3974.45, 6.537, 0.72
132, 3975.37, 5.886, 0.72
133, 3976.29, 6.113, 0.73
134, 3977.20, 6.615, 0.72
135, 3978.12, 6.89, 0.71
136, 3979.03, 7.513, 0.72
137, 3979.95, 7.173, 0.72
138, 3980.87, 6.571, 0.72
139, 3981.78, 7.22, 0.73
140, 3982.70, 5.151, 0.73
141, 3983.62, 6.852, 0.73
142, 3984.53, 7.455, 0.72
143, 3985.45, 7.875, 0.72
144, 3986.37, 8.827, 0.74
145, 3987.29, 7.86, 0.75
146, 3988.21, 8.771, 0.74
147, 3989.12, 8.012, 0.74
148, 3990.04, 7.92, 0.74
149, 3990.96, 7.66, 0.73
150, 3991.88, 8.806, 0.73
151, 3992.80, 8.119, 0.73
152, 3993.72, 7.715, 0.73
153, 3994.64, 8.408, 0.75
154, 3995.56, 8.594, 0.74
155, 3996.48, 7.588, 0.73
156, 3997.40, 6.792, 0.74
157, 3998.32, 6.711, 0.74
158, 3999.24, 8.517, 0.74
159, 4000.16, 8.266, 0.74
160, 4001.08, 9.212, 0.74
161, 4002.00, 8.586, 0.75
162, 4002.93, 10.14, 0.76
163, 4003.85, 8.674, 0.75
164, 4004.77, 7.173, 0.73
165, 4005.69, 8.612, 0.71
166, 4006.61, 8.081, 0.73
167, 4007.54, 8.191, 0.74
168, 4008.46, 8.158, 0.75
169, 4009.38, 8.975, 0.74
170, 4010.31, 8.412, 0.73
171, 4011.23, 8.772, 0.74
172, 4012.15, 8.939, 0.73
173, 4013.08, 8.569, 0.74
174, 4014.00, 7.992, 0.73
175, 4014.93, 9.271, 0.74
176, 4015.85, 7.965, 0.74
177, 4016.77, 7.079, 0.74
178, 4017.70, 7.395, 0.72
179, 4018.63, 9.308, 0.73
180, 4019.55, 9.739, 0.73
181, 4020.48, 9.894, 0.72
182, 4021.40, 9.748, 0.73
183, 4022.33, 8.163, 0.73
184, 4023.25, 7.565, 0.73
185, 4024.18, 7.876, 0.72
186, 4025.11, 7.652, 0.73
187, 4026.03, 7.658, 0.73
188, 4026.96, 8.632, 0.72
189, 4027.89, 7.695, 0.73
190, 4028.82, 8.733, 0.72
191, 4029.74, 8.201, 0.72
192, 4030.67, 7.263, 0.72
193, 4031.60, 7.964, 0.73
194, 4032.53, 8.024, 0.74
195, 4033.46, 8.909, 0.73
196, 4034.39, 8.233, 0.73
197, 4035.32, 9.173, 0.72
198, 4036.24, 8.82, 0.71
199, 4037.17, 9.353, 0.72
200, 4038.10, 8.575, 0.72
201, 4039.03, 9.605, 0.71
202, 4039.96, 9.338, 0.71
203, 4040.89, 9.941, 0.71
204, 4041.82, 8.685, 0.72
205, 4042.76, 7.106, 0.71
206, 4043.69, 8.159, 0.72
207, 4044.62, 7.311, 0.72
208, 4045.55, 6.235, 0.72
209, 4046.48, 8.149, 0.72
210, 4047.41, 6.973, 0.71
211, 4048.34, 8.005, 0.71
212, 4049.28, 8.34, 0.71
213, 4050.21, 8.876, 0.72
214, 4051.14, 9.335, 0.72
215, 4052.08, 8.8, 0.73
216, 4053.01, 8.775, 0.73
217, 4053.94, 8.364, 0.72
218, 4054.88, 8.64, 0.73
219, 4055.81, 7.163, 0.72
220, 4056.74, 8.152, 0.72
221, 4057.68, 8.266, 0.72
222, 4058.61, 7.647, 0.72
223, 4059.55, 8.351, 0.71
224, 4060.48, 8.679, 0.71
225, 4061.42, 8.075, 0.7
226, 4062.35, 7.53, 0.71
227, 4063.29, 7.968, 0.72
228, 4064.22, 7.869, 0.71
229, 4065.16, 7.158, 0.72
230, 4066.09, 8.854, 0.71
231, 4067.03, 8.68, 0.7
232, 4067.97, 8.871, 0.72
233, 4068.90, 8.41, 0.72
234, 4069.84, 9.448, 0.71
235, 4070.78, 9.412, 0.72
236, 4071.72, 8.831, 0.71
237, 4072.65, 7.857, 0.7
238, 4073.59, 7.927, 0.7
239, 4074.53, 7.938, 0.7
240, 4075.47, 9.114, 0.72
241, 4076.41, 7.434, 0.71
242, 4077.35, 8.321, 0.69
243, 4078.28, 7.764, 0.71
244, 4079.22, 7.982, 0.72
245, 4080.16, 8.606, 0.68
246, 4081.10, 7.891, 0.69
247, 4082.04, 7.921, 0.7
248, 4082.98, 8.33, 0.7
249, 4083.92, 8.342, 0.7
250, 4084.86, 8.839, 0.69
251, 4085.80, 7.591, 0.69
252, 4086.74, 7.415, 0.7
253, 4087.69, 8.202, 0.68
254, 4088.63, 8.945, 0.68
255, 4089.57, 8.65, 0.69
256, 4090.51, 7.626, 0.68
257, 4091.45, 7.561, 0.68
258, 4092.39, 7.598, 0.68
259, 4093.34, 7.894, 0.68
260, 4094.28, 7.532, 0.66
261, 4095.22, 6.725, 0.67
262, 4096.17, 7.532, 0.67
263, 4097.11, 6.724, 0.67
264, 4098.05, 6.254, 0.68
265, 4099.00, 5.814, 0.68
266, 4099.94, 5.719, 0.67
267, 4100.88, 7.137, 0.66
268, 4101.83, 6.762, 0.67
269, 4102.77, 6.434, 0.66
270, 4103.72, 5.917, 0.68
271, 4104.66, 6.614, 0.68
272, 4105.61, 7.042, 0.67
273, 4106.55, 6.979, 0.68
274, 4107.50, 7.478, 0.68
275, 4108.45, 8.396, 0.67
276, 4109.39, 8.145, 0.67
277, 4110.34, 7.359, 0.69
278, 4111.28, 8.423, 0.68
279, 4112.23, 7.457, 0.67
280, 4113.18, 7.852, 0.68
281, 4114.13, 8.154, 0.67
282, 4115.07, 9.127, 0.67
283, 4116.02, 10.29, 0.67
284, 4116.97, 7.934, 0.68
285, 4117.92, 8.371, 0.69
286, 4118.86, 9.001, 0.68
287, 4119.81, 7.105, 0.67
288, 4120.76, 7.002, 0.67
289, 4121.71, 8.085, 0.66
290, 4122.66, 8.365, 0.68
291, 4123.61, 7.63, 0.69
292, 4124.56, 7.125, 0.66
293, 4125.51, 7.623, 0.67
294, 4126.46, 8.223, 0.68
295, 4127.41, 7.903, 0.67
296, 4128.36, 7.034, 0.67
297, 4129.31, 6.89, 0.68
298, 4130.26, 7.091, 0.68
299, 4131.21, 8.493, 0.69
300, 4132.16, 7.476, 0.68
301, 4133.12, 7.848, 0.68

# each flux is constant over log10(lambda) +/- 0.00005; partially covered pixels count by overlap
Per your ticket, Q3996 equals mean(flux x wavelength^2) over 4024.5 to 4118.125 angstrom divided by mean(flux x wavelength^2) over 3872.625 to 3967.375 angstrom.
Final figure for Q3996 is 1.4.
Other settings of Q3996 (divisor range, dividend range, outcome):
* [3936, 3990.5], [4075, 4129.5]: 1.28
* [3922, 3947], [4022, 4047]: 1.52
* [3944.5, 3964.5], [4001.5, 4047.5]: 1.26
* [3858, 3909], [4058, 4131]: 1.37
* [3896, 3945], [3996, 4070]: 1.40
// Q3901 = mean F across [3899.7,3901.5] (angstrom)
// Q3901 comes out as 6.07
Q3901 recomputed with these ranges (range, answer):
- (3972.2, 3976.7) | 5.54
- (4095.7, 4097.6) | 7.14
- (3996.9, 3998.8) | 6.79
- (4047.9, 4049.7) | 8.14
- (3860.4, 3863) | 7.35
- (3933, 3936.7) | 4.42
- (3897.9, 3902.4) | 6.02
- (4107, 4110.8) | 7.83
